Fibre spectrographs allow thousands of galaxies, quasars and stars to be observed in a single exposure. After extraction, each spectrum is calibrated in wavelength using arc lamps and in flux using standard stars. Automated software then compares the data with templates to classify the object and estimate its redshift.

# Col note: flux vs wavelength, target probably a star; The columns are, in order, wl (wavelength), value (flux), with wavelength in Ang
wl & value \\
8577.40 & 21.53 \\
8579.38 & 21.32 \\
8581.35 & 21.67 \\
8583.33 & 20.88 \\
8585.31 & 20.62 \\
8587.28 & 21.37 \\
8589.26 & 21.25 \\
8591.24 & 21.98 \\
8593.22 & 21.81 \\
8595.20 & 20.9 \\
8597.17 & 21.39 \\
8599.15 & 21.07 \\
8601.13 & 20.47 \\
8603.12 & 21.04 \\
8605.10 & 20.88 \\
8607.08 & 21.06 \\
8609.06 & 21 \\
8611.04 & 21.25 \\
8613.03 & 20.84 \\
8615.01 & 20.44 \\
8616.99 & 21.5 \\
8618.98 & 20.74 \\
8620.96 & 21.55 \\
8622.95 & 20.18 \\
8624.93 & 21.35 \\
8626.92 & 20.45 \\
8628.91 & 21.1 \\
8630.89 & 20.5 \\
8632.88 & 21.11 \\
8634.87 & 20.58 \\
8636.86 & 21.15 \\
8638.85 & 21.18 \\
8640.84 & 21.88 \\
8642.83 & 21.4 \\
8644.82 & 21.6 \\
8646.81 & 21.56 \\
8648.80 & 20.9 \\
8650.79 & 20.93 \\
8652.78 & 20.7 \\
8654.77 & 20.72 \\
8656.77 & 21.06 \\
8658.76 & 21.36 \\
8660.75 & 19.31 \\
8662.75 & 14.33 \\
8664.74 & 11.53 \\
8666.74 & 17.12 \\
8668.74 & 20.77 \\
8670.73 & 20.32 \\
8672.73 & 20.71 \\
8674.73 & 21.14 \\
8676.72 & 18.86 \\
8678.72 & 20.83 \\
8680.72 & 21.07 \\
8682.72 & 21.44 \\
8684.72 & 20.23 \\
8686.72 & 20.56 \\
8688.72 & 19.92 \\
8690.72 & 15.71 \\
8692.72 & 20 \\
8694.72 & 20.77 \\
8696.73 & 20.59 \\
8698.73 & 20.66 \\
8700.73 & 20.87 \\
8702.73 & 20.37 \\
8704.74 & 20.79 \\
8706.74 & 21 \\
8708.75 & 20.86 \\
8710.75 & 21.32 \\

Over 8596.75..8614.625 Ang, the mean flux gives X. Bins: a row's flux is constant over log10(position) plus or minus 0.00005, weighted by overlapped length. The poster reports 21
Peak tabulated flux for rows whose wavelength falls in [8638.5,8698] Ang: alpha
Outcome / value 21.88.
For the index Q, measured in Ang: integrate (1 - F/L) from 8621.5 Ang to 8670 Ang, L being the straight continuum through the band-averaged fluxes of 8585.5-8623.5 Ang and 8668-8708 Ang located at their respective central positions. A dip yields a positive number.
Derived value 1.4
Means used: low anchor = 21.1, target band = 20.1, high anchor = 20.3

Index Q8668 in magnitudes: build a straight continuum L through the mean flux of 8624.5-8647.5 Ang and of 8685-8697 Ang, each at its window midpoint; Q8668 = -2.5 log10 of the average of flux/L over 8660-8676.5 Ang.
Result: 0.115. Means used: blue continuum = 21.1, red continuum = 19.6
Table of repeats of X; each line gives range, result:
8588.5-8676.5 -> 20.5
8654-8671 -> 18.4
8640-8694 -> 19.9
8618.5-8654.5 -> 21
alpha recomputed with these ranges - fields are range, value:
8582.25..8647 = 21.98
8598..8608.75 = 21.07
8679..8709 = 21.44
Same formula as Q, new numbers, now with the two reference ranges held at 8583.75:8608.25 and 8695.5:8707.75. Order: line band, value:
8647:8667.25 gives 1.9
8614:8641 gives 0.1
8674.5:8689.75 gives 0.2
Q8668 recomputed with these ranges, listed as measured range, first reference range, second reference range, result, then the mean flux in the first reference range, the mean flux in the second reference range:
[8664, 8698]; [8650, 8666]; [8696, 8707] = 0.01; 18.7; 20.7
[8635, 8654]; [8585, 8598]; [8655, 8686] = -0.06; 21.4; 19.4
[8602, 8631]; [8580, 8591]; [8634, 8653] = 0.01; 21.2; 21.2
